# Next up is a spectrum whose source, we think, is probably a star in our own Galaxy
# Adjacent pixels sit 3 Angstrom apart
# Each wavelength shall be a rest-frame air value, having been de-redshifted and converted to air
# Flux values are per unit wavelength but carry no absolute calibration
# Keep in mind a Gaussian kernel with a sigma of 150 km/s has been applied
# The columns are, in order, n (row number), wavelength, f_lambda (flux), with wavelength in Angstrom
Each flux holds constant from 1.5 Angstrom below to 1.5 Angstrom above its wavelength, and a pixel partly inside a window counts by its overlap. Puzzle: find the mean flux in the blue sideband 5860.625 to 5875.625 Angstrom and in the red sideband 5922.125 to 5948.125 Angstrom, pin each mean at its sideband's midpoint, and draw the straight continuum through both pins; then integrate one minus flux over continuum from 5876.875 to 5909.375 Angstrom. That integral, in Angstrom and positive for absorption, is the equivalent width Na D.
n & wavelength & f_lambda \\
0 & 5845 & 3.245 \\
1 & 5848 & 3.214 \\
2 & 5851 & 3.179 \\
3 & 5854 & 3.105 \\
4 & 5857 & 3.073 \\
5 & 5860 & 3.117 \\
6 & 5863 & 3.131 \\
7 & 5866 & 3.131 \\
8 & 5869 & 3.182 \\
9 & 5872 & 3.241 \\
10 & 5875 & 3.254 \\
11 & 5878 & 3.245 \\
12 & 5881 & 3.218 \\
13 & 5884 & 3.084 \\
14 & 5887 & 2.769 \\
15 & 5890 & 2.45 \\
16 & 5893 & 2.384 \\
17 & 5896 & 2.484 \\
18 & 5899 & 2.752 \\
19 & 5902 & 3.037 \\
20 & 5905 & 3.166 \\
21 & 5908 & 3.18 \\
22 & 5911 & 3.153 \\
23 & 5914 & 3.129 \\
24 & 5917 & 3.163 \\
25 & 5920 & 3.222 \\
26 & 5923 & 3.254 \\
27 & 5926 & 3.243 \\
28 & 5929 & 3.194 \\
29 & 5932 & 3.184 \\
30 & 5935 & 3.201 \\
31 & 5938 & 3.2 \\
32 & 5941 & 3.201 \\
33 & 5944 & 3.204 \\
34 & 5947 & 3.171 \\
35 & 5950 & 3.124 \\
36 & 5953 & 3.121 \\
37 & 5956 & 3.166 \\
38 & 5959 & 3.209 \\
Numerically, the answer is 3.1 Angstrom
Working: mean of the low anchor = 3.18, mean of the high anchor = 3.21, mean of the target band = 2.88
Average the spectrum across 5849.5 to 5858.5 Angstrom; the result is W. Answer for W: 3.12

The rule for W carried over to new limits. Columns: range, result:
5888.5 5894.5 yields 2.42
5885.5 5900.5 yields 2.57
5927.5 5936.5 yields 3.19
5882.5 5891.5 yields 2.77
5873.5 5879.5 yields 3.25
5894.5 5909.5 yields 2.92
